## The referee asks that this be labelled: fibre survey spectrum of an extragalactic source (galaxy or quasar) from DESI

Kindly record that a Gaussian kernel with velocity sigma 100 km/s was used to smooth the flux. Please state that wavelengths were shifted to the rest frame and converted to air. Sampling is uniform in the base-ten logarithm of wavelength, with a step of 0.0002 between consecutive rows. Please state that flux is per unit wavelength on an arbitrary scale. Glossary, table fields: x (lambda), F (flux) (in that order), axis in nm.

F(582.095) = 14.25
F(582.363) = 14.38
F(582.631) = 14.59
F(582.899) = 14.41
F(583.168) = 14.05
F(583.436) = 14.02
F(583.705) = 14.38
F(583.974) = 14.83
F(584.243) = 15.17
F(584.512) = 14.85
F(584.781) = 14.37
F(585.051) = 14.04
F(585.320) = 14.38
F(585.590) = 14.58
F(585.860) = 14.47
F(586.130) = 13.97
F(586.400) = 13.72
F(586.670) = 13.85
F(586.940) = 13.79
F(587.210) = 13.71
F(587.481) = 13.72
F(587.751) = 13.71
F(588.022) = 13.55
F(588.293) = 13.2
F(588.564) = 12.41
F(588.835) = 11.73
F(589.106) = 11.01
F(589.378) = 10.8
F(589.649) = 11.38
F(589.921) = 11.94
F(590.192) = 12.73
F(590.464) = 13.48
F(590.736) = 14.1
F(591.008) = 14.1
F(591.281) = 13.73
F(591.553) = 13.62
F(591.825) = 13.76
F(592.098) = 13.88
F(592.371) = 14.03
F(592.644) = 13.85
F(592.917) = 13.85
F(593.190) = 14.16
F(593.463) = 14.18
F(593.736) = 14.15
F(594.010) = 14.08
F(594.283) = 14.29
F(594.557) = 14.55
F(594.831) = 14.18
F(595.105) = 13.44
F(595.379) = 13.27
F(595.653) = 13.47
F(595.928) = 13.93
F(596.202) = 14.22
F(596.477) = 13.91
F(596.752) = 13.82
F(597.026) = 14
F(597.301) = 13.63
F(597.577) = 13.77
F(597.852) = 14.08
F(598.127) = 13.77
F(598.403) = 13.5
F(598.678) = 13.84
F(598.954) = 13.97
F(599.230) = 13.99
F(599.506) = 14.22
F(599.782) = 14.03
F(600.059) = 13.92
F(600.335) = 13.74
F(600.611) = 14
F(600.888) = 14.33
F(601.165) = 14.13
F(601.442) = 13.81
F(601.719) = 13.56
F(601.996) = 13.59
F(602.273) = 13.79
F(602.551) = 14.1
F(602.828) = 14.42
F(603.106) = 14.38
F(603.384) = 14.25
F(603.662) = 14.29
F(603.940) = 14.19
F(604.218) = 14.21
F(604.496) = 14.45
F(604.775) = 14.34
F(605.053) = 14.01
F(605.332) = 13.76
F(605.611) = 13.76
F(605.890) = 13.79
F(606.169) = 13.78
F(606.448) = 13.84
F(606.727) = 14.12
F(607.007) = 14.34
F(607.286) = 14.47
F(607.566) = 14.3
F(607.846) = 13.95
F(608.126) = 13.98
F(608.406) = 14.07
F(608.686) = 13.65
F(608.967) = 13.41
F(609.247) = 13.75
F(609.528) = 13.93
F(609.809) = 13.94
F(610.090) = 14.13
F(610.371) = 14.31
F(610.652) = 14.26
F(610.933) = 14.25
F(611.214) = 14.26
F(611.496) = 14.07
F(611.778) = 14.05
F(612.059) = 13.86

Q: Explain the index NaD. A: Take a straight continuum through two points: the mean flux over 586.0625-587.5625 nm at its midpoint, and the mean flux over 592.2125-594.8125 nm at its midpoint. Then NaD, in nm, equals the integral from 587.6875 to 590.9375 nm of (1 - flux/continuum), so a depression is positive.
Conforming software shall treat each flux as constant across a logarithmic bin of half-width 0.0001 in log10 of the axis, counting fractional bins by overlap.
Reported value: 0.33 nm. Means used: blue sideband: 13.8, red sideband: 14.1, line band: 12.5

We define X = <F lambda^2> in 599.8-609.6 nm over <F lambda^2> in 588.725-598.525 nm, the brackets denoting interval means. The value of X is 1.08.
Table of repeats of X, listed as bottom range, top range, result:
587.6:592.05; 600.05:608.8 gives 1.15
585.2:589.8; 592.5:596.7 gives 1.09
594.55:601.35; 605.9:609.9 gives 1.04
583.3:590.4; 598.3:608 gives 1.10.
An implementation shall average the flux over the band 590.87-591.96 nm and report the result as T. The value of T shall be 13.8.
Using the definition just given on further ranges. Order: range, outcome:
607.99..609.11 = 13.8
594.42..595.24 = 14.1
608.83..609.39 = 13.6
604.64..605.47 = 14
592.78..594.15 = 14.1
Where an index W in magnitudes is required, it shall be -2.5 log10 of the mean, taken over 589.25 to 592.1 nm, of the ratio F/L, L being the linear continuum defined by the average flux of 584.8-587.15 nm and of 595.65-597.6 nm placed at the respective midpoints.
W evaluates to 0.08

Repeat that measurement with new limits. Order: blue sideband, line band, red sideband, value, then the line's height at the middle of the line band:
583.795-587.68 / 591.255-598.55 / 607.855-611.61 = 0.02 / 14.1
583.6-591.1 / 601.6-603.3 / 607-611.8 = -0.01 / 13.9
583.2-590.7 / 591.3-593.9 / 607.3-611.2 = -0.02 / 13.6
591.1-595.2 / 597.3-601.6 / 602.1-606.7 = 0.01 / 14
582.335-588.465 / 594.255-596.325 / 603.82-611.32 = 0.02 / 14.1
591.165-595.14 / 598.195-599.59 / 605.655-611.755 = 0.01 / 14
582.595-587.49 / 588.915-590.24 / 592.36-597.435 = 0.22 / 14.1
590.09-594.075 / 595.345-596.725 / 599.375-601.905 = 0.01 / 13.9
